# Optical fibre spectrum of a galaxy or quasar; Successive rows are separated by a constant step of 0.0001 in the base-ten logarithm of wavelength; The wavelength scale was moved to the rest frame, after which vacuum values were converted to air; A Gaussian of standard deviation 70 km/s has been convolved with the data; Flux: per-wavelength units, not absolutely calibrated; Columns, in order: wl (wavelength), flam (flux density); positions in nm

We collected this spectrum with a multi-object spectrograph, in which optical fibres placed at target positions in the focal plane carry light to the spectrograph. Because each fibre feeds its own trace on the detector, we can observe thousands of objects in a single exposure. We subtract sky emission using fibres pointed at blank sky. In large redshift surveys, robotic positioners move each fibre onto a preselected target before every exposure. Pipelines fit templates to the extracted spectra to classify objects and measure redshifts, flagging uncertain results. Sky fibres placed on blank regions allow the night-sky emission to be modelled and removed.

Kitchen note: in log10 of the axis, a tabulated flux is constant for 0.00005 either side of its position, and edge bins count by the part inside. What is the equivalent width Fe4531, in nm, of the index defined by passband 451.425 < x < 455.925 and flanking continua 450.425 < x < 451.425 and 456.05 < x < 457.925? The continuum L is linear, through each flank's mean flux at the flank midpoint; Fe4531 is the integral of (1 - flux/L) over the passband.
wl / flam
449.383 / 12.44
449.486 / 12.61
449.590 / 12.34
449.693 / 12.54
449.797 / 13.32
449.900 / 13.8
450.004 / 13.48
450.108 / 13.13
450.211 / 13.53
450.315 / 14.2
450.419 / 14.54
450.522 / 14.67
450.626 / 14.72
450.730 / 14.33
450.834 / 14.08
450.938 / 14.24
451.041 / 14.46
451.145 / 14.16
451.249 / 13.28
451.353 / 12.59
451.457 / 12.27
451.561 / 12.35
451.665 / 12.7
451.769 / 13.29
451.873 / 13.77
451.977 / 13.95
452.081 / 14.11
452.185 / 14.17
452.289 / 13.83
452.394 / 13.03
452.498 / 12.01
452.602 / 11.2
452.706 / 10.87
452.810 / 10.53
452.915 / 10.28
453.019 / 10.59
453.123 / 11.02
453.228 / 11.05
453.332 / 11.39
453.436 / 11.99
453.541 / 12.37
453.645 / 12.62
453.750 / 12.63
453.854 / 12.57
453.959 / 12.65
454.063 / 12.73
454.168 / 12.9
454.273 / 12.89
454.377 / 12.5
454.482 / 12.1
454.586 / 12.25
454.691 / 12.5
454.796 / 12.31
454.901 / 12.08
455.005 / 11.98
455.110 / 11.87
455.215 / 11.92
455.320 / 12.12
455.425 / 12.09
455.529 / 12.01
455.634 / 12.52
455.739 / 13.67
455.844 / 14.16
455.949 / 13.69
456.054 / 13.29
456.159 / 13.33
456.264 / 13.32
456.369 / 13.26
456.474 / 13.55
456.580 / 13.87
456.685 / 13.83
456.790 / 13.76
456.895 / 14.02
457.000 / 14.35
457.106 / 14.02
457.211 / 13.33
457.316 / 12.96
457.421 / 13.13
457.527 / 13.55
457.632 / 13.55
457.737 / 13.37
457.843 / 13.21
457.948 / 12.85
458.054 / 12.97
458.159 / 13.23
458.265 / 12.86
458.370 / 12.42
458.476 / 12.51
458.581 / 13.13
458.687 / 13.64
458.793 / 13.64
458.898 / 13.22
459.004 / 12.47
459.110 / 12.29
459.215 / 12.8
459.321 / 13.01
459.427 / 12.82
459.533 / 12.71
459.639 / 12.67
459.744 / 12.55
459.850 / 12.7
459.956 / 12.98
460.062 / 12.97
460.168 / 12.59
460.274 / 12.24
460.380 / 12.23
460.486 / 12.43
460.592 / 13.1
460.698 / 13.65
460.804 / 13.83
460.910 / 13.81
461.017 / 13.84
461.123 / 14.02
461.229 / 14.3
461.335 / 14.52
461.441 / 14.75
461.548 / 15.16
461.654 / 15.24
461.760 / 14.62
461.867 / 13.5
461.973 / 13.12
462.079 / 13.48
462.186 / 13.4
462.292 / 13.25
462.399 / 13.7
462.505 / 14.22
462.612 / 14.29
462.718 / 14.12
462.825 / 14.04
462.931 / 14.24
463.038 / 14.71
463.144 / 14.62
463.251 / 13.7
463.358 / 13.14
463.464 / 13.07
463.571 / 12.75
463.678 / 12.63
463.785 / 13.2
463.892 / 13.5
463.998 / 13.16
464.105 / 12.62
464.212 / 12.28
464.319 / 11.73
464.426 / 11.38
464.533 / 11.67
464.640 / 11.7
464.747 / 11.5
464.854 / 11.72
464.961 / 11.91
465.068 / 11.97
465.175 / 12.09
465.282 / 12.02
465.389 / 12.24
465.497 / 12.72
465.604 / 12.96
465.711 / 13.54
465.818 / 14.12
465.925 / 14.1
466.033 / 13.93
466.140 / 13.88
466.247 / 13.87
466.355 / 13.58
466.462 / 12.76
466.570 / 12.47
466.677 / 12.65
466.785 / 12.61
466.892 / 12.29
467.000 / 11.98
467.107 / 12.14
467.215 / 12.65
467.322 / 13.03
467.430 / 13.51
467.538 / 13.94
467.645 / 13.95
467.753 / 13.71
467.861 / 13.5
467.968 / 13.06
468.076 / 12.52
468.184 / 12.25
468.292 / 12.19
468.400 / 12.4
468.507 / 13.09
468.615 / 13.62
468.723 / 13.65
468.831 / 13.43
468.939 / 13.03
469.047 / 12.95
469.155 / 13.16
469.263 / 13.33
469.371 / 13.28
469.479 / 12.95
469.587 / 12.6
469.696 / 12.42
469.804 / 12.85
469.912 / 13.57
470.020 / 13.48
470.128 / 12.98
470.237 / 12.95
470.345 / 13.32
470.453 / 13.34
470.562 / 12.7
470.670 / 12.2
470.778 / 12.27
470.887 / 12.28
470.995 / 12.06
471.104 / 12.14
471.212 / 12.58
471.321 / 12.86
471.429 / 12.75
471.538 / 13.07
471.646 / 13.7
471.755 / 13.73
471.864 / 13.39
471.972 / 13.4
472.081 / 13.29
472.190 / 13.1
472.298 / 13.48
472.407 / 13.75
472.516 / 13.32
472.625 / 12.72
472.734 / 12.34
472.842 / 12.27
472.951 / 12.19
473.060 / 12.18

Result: 0.47 nm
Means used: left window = 14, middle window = 12.4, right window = 13.5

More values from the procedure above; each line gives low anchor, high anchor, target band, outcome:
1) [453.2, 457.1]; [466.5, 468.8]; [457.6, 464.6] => -0.23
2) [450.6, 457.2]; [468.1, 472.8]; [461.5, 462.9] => -0.12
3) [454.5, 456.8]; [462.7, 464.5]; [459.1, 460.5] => 0.04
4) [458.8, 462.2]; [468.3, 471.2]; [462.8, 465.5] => 0.10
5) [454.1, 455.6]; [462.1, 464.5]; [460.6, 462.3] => -0.12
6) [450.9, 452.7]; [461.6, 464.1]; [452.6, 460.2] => 0.40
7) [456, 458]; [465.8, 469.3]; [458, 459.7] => 0.07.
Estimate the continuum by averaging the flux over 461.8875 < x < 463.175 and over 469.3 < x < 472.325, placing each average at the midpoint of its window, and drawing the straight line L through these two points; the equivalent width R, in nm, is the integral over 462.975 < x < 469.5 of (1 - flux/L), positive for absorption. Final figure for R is 0.271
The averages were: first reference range 13.9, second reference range 13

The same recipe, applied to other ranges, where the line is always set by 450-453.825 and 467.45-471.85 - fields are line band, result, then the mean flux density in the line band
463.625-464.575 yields 0.04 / 12.5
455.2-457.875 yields -0.08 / 13.3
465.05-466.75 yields -0.01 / 13.1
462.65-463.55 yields -0.07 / 13.9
